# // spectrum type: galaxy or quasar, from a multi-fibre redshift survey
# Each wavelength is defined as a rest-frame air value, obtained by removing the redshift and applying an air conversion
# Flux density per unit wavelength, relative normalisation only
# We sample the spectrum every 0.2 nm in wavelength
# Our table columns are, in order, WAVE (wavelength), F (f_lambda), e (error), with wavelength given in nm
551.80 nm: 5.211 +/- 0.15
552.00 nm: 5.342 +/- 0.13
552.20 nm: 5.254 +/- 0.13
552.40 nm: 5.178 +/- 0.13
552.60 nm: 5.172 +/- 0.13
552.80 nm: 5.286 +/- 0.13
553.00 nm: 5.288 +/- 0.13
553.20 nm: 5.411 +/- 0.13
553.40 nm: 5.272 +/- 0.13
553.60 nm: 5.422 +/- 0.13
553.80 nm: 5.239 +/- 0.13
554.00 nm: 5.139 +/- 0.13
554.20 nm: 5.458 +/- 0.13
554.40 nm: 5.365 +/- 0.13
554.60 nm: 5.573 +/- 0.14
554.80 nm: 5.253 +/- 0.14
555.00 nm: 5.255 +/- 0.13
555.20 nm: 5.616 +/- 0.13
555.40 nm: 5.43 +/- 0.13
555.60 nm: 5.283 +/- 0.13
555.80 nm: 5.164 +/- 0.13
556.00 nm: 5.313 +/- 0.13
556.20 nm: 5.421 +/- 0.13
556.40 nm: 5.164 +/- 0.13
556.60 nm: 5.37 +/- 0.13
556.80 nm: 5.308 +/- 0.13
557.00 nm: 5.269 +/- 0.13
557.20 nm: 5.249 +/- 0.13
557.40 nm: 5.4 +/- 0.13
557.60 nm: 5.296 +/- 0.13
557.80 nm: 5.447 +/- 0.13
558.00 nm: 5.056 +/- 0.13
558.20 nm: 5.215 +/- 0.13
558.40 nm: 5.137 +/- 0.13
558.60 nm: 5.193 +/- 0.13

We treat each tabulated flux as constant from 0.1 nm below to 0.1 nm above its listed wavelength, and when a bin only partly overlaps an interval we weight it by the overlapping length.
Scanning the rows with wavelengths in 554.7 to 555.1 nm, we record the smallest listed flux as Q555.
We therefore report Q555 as 5.253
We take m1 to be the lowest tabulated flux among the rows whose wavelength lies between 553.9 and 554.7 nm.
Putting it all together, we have 5.139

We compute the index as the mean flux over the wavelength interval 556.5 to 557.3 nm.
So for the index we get 5.3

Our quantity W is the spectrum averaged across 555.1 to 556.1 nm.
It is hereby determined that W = 5.36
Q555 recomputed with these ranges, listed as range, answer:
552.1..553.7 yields 5.172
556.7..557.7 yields 5.249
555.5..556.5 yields 5.164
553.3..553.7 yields 5.272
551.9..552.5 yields 5.178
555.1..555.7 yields 5.283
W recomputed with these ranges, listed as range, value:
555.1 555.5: 5.52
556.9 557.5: 5.31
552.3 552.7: 5.18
